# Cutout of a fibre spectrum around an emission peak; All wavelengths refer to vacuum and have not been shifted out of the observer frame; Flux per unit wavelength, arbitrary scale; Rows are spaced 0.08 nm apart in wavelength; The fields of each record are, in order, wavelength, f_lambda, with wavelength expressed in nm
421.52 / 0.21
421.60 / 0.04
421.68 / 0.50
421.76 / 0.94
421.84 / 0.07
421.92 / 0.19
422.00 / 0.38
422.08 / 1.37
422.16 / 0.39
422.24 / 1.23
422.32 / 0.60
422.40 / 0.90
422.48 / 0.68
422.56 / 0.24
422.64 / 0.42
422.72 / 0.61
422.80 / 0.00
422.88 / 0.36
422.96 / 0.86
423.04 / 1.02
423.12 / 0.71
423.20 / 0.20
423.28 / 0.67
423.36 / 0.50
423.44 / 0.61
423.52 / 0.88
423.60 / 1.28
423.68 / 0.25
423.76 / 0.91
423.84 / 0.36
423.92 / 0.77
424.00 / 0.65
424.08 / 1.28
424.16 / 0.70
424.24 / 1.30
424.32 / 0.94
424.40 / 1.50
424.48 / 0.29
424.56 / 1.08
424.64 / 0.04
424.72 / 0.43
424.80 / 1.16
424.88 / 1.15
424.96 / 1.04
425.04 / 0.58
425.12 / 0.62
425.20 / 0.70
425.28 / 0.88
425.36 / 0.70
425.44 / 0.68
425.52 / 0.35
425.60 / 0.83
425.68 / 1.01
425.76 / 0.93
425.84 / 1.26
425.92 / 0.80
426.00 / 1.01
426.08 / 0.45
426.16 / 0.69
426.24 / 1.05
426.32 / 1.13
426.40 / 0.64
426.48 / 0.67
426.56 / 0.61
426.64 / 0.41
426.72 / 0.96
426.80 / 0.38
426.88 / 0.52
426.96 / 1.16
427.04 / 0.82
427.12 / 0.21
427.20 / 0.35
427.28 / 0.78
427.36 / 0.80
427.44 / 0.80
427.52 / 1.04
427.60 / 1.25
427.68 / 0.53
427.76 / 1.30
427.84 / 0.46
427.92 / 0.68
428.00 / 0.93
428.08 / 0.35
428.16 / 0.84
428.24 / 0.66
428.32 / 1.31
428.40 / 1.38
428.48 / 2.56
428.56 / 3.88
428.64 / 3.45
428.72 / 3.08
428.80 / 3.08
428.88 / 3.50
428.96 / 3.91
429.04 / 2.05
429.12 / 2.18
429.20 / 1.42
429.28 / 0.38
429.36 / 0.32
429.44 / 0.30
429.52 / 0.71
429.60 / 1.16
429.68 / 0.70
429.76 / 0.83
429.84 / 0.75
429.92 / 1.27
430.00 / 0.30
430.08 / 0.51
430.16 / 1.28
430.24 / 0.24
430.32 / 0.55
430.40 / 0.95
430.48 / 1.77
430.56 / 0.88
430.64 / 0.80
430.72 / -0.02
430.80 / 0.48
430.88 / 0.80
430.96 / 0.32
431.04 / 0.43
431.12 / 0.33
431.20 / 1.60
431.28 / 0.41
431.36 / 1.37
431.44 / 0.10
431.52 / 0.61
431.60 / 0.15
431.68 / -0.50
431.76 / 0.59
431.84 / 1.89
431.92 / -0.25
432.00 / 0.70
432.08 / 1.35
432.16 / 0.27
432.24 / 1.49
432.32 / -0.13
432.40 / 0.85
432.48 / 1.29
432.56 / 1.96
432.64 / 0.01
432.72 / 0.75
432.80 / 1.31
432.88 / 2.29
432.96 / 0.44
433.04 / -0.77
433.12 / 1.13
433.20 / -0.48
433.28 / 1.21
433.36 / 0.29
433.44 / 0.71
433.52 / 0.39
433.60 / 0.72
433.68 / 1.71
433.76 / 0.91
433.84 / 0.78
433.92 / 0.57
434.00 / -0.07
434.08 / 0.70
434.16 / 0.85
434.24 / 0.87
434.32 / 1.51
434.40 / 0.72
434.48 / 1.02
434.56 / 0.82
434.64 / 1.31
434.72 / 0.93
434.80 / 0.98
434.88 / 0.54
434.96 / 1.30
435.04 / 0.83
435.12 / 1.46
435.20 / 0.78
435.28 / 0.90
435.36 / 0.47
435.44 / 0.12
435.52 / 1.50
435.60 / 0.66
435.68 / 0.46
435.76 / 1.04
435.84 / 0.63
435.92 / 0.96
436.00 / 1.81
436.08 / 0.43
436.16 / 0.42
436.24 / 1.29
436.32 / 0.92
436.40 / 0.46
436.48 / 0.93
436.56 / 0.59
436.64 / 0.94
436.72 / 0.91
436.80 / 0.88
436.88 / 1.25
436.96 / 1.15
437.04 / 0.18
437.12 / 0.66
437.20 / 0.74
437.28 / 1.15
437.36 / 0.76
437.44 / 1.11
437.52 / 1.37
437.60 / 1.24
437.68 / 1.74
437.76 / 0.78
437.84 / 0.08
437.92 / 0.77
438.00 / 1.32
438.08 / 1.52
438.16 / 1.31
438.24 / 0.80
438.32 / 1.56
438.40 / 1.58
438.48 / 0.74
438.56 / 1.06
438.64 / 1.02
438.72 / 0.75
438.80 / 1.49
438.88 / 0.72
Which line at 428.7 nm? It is [O II]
